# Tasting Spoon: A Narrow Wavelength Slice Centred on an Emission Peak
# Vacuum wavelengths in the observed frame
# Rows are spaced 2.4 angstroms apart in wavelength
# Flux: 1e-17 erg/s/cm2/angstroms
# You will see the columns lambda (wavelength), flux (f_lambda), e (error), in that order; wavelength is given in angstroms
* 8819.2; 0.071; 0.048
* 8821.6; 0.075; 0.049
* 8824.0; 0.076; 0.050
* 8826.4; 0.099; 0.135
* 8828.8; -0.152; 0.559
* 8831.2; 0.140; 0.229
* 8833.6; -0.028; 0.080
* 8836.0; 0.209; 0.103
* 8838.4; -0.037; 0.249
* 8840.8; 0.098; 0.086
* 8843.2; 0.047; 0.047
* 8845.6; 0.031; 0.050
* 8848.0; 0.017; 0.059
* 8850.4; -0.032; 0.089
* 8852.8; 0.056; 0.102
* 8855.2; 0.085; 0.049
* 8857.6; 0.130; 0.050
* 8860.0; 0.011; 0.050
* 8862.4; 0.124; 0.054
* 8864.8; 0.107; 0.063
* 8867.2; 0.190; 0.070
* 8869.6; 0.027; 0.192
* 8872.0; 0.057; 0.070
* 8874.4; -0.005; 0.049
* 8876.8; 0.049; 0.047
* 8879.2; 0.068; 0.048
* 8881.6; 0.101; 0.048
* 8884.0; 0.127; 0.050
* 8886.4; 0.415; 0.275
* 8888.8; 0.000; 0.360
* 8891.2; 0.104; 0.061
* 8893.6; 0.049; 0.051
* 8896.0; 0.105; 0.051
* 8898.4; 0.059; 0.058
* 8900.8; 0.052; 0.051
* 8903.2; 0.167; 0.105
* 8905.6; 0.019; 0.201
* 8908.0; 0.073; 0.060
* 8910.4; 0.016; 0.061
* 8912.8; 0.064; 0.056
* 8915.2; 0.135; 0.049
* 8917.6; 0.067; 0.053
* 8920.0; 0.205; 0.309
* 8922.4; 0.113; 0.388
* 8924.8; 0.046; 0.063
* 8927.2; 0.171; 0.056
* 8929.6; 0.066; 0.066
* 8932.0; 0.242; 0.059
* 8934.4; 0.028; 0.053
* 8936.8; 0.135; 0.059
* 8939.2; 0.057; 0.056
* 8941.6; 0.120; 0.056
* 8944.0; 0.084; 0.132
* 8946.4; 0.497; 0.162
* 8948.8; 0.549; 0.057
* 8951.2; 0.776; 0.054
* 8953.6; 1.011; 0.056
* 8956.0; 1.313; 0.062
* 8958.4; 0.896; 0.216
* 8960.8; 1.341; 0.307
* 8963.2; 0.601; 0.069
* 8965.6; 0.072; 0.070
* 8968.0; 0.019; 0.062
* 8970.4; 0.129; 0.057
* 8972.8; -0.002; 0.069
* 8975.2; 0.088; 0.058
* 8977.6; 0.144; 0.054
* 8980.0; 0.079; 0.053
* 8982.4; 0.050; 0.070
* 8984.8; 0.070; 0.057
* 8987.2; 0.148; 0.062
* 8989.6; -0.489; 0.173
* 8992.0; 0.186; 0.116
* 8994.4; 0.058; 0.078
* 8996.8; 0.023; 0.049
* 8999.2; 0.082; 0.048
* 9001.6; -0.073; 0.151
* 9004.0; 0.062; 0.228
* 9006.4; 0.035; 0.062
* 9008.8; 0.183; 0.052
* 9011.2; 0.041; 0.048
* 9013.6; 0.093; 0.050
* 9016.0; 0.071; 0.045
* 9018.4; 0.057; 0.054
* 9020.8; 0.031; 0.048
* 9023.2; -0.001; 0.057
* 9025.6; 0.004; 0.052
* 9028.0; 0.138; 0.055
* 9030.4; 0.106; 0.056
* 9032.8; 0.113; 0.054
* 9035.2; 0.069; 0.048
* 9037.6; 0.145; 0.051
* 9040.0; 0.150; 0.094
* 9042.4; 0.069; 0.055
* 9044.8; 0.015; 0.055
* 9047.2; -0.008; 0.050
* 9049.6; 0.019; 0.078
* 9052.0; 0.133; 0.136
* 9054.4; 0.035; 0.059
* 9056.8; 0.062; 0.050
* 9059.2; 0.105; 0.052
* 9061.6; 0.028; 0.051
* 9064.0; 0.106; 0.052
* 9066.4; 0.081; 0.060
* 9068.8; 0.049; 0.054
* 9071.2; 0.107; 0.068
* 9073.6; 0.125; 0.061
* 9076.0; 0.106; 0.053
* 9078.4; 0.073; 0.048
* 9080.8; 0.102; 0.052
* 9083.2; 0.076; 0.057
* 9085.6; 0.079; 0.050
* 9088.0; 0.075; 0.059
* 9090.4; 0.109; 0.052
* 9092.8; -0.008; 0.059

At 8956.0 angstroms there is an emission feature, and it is [O II] 3727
